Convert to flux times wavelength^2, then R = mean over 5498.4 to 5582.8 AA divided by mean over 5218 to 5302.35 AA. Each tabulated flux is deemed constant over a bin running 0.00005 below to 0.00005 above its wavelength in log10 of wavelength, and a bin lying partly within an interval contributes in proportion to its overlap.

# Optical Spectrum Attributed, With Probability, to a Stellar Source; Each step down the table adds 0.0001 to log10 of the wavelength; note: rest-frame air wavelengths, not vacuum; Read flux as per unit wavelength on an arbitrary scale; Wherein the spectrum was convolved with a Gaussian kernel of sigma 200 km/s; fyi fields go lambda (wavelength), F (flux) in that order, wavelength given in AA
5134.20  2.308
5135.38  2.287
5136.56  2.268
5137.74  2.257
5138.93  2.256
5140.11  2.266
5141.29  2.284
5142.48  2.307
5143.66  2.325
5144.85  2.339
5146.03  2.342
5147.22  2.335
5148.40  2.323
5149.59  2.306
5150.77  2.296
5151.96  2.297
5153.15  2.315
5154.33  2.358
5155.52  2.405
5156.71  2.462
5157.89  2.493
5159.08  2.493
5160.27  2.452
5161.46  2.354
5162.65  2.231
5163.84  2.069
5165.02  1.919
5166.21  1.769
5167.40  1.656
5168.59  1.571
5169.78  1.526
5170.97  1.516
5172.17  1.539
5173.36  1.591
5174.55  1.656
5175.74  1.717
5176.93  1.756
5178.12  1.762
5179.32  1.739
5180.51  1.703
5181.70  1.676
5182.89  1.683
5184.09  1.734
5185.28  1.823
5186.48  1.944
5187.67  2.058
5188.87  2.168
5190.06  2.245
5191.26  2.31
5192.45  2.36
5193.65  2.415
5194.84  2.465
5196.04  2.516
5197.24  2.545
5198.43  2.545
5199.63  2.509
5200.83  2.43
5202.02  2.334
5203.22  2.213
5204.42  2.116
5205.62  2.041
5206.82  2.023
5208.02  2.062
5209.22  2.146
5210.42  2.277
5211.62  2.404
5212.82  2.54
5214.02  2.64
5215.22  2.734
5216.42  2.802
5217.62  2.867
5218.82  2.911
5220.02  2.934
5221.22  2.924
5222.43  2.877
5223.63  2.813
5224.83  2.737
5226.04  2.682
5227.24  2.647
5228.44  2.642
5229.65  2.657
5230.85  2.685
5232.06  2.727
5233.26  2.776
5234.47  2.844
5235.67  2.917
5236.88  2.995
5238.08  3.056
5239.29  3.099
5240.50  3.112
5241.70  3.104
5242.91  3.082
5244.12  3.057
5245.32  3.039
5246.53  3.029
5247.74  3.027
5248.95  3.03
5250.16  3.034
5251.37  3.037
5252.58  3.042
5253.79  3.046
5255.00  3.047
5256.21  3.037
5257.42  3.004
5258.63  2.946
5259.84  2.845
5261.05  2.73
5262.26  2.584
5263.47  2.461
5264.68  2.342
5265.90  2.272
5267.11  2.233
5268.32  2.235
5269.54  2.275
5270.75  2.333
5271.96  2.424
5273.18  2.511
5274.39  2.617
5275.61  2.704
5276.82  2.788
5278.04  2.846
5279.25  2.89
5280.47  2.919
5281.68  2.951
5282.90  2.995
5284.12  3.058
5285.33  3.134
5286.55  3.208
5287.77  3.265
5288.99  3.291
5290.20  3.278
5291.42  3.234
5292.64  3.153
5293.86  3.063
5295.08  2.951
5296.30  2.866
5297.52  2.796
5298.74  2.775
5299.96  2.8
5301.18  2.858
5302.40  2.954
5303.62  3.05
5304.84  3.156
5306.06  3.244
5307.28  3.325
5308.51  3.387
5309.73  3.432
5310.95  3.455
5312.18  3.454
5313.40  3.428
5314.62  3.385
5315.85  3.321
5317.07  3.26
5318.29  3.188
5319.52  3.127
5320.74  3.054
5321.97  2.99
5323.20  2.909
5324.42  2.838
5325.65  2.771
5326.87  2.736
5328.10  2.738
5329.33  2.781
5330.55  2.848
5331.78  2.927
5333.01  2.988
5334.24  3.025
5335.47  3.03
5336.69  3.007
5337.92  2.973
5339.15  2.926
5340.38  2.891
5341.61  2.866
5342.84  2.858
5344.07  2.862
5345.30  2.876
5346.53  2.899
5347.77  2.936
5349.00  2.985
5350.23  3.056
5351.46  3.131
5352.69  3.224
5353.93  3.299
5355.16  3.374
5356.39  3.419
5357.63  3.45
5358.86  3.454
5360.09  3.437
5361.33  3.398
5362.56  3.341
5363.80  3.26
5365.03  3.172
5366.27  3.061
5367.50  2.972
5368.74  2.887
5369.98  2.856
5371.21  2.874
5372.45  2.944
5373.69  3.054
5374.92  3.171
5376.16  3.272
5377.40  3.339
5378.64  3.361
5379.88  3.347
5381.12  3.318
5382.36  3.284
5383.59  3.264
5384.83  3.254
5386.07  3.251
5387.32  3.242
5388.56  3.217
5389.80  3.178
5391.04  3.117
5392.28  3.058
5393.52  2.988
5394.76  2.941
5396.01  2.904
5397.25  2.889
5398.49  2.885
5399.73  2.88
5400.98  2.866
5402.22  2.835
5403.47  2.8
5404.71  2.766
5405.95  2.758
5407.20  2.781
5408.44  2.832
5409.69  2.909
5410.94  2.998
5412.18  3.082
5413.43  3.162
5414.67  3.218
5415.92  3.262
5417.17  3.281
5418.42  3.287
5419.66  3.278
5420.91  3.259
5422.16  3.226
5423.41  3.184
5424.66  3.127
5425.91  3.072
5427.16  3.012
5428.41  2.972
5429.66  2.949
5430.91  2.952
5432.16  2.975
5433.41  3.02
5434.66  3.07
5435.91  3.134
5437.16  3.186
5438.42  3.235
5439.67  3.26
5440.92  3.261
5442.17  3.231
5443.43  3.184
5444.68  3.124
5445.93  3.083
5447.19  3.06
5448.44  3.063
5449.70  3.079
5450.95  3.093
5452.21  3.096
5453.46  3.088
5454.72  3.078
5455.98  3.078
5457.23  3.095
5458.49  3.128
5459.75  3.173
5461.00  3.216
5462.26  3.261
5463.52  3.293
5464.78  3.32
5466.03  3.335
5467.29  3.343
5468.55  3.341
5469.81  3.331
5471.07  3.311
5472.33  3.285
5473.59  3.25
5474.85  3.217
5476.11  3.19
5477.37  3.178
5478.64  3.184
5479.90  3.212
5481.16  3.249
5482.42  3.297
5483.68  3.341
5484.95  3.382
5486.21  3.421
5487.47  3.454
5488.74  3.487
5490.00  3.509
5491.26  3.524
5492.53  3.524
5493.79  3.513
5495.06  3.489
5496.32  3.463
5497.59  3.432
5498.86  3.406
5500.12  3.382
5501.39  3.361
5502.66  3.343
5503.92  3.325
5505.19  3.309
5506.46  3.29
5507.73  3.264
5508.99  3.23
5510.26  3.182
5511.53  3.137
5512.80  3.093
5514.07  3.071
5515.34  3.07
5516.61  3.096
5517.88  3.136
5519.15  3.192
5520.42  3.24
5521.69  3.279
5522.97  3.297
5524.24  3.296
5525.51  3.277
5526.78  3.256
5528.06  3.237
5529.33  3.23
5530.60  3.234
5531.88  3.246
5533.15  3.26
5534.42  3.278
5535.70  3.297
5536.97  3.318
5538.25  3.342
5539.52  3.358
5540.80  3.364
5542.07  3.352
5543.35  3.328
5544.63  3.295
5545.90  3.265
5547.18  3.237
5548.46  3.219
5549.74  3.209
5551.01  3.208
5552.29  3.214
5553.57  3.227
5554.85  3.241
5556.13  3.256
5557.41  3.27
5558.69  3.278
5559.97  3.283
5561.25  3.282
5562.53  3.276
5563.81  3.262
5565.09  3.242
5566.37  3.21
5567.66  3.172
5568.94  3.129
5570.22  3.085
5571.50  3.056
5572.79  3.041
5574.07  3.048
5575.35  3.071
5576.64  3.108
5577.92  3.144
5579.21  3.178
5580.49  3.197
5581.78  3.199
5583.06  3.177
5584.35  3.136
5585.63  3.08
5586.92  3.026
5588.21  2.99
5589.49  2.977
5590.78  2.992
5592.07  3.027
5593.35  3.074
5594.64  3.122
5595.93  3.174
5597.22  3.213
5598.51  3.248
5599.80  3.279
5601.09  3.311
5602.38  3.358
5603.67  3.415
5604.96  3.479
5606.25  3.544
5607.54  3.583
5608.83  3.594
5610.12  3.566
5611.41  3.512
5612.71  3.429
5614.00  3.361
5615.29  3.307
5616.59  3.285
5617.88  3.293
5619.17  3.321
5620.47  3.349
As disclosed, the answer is 1.25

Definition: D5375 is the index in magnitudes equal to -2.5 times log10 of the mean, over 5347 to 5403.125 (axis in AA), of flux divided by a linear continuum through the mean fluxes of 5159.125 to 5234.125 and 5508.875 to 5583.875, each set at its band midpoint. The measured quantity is -0.15 mag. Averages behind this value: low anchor 2.25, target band 3.14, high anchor 3.22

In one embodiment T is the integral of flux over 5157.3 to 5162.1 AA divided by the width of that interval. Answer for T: 2.44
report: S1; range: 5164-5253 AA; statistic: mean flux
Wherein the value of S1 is 2.41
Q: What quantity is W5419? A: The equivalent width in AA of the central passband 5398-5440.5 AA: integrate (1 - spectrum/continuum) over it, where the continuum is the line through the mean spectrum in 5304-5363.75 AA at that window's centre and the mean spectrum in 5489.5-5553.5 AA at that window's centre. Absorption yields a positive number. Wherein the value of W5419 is 1.97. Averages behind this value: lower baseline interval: 3.11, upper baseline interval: 3.29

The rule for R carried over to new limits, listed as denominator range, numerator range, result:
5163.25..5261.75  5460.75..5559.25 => 1.49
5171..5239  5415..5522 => 1.51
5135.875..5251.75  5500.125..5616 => 1.55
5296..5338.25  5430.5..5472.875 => 1.09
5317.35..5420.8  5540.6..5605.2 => 1.12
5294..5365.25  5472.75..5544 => 1.14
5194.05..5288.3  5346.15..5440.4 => 1.21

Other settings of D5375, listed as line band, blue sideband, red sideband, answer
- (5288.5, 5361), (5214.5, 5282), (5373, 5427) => -0.05 mag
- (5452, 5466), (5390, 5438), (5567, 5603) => -0.04 mag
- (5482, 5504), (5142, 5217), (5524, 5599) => -0.14 mag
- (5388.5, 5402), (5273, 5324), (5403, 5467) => 0.04 mag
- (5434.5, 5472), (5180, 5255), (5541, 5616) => -0.06 mag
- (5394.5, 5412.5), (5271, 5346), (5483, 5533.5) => 0.10 mag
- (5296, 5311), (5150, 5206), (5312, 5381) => -0.09 mag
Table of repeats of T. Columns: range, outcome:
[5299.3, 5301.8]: 2.83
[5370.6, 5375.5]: 3.01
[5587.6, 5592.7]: 3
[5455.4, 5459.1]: 3.1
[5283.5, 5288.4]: 3.16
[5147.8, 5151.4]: 2.31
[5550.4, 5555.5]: 3.22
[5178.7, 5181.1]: 1.72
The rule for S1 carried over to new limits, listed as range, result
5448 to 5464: 3.13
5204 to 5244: 2.7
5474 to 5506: 3.37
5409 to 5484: 3.17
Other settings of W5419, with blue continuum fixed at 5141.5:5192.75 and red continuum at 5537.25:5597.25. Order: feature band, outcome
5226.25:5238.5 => -3.06 AA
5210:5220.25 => -2.33 AA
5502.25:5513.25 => -0.83 AA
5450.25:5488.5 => -4.45 AA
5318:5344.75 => -4.36 AA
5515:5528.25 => -0.71 AA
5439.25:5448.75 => -1.10 AA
